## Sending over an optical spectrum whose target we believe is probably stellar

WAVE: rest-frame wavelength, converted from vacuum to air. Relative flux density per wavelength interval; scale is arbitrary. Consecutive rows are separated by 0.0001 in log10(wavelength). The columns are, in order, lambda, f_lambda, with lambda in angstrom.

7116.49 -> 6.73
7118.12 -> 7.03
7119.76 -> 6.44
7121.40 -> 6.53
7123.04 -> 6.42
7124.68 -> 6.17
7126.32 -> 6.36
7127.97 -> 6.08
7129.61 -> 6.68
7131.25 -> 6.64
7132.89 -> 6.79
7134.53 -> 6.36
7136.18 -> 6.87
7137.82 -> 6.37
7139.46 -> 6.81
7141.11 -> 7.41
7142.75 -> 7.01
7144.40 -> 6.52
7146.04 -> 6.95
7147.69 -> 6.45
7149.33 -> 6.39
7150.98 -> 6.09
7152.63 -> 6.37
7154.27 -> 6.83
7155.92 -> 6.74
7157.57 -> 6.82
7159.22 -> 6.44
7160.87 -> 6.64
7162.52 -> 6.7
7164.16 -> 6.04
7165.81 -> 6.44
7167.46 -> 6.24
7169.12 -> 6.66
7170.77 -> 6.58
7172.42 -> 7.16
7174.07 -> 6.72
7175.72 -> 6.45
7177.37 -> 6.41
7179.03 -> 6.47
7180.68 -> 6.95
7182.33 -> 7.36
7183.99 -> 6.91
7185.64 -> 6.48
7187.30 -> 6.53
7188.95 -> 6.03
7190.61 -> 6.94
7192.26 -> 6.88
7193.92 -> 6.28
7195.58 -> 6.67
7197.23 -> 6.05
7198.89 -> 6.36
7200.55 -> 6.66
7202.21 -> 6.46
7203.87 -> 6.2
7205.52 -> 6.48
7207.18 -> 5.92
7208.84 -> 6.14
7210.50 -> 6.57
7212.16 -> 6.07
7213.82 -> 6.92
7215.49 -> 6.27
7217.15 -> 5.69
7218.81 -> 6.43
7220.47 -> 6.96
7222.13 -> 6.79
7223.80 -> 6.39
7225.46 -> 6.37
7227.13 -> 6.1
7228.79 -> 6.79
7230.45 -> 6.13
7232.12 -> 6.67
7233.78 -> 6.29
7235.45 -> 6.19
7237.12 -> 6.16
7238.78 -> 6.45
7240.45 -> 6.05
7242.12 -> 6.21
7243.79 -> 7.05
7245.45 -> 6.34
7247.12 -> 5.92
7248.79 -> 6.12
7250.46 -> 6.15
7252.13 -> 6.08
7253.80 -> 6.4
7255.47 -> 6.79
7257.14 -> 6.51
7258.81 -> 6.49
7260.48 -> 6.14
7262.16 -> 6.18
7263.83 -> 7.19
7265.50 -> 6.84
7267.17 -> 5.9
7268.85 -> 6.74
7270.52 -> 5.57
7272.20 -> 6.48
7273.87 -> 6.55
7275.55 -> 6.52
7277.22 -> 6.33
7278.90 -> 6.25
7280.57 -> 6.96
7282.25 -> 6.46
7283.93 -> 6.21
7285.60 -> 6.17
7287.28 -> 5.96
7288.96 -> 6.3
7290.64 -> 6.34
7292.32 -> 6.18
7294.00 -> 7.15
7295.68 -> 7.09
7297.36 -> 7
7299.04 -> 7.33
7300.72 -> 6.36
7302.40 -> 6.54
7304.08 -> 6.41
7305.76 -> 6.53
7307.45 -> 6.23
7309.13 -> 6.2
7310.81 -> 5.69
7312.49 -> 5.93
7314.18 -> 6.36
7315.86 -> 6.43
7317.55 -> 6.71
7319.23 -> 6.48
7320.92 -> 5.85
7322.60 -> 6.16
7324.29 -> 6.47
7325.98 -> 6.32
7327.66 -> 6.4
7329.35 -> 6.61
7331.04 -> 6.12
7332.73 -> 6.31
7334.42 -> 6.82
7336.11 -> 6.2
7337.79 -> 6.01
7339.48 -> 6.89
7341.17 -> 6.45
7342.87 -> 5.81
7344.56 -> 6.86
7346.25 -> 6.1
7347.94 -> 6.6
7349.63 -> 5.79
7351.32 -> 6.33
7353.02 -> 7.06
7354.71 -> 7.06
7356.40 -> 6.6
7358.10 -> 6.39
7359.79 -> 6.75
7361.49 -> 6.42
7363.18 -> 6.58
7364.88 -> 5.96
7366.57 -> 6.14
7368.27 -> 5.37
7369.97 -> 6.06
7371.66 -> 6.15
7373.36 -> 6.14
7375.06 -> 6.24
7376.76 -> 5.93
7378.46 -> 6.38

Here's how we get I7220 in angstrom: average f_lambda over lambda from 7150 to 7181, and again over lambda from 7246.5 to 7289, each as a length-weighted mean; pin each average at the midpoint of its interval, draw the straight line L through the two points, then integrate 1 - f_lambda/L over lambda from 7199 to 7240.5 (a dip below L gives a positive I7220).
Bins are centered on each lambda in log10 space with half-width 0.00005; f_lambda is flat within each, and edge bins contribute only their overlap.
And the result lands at 0.5 angstrom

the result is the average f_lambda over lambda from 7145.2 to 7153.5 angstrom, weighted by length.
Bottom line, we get 6.46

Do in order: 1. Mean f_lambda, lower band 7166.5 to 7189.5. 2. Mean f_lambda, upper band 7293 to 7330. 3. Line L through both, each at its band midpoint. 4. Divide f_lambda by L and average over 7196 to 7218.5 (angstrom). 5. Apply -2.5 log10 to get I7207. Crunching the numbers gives 0.05 mag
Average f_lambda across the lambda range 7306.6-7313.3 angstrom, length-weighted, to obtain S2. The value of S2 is 6.01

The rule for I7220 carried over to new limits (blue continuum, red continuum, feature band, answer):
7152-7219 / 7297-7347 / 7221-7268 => 0.5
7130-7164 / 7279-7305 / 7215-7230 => 0.4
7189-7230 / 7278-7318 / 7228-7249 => 0.3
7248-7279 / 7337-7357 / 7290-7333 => 0.0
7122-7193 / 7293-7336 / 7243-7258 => 0.3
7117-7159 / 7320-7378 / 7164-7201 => -0.2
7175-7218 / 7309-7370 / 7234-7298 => 0.0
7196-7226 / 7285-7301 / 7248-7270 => 0.3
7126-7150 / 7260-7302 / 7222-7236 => 0.3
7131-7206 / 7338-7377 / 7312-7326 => 0.2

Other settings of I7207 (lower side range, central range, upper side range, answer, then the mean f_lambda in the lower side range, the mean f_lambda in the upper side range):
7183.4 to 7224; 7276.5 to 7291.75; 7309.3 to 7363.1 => 0.01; 6.44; 6.39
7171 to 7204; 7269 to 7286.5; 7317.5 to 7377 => 0.01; 6.61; 6.34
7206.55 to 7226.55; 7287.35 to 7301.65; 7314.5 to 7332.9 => -0.05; 6.38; 6.35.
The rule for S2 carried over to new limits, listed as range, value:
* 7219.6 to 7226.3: 6.62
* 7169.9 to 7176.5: 6.74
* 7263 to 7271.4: 6.45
